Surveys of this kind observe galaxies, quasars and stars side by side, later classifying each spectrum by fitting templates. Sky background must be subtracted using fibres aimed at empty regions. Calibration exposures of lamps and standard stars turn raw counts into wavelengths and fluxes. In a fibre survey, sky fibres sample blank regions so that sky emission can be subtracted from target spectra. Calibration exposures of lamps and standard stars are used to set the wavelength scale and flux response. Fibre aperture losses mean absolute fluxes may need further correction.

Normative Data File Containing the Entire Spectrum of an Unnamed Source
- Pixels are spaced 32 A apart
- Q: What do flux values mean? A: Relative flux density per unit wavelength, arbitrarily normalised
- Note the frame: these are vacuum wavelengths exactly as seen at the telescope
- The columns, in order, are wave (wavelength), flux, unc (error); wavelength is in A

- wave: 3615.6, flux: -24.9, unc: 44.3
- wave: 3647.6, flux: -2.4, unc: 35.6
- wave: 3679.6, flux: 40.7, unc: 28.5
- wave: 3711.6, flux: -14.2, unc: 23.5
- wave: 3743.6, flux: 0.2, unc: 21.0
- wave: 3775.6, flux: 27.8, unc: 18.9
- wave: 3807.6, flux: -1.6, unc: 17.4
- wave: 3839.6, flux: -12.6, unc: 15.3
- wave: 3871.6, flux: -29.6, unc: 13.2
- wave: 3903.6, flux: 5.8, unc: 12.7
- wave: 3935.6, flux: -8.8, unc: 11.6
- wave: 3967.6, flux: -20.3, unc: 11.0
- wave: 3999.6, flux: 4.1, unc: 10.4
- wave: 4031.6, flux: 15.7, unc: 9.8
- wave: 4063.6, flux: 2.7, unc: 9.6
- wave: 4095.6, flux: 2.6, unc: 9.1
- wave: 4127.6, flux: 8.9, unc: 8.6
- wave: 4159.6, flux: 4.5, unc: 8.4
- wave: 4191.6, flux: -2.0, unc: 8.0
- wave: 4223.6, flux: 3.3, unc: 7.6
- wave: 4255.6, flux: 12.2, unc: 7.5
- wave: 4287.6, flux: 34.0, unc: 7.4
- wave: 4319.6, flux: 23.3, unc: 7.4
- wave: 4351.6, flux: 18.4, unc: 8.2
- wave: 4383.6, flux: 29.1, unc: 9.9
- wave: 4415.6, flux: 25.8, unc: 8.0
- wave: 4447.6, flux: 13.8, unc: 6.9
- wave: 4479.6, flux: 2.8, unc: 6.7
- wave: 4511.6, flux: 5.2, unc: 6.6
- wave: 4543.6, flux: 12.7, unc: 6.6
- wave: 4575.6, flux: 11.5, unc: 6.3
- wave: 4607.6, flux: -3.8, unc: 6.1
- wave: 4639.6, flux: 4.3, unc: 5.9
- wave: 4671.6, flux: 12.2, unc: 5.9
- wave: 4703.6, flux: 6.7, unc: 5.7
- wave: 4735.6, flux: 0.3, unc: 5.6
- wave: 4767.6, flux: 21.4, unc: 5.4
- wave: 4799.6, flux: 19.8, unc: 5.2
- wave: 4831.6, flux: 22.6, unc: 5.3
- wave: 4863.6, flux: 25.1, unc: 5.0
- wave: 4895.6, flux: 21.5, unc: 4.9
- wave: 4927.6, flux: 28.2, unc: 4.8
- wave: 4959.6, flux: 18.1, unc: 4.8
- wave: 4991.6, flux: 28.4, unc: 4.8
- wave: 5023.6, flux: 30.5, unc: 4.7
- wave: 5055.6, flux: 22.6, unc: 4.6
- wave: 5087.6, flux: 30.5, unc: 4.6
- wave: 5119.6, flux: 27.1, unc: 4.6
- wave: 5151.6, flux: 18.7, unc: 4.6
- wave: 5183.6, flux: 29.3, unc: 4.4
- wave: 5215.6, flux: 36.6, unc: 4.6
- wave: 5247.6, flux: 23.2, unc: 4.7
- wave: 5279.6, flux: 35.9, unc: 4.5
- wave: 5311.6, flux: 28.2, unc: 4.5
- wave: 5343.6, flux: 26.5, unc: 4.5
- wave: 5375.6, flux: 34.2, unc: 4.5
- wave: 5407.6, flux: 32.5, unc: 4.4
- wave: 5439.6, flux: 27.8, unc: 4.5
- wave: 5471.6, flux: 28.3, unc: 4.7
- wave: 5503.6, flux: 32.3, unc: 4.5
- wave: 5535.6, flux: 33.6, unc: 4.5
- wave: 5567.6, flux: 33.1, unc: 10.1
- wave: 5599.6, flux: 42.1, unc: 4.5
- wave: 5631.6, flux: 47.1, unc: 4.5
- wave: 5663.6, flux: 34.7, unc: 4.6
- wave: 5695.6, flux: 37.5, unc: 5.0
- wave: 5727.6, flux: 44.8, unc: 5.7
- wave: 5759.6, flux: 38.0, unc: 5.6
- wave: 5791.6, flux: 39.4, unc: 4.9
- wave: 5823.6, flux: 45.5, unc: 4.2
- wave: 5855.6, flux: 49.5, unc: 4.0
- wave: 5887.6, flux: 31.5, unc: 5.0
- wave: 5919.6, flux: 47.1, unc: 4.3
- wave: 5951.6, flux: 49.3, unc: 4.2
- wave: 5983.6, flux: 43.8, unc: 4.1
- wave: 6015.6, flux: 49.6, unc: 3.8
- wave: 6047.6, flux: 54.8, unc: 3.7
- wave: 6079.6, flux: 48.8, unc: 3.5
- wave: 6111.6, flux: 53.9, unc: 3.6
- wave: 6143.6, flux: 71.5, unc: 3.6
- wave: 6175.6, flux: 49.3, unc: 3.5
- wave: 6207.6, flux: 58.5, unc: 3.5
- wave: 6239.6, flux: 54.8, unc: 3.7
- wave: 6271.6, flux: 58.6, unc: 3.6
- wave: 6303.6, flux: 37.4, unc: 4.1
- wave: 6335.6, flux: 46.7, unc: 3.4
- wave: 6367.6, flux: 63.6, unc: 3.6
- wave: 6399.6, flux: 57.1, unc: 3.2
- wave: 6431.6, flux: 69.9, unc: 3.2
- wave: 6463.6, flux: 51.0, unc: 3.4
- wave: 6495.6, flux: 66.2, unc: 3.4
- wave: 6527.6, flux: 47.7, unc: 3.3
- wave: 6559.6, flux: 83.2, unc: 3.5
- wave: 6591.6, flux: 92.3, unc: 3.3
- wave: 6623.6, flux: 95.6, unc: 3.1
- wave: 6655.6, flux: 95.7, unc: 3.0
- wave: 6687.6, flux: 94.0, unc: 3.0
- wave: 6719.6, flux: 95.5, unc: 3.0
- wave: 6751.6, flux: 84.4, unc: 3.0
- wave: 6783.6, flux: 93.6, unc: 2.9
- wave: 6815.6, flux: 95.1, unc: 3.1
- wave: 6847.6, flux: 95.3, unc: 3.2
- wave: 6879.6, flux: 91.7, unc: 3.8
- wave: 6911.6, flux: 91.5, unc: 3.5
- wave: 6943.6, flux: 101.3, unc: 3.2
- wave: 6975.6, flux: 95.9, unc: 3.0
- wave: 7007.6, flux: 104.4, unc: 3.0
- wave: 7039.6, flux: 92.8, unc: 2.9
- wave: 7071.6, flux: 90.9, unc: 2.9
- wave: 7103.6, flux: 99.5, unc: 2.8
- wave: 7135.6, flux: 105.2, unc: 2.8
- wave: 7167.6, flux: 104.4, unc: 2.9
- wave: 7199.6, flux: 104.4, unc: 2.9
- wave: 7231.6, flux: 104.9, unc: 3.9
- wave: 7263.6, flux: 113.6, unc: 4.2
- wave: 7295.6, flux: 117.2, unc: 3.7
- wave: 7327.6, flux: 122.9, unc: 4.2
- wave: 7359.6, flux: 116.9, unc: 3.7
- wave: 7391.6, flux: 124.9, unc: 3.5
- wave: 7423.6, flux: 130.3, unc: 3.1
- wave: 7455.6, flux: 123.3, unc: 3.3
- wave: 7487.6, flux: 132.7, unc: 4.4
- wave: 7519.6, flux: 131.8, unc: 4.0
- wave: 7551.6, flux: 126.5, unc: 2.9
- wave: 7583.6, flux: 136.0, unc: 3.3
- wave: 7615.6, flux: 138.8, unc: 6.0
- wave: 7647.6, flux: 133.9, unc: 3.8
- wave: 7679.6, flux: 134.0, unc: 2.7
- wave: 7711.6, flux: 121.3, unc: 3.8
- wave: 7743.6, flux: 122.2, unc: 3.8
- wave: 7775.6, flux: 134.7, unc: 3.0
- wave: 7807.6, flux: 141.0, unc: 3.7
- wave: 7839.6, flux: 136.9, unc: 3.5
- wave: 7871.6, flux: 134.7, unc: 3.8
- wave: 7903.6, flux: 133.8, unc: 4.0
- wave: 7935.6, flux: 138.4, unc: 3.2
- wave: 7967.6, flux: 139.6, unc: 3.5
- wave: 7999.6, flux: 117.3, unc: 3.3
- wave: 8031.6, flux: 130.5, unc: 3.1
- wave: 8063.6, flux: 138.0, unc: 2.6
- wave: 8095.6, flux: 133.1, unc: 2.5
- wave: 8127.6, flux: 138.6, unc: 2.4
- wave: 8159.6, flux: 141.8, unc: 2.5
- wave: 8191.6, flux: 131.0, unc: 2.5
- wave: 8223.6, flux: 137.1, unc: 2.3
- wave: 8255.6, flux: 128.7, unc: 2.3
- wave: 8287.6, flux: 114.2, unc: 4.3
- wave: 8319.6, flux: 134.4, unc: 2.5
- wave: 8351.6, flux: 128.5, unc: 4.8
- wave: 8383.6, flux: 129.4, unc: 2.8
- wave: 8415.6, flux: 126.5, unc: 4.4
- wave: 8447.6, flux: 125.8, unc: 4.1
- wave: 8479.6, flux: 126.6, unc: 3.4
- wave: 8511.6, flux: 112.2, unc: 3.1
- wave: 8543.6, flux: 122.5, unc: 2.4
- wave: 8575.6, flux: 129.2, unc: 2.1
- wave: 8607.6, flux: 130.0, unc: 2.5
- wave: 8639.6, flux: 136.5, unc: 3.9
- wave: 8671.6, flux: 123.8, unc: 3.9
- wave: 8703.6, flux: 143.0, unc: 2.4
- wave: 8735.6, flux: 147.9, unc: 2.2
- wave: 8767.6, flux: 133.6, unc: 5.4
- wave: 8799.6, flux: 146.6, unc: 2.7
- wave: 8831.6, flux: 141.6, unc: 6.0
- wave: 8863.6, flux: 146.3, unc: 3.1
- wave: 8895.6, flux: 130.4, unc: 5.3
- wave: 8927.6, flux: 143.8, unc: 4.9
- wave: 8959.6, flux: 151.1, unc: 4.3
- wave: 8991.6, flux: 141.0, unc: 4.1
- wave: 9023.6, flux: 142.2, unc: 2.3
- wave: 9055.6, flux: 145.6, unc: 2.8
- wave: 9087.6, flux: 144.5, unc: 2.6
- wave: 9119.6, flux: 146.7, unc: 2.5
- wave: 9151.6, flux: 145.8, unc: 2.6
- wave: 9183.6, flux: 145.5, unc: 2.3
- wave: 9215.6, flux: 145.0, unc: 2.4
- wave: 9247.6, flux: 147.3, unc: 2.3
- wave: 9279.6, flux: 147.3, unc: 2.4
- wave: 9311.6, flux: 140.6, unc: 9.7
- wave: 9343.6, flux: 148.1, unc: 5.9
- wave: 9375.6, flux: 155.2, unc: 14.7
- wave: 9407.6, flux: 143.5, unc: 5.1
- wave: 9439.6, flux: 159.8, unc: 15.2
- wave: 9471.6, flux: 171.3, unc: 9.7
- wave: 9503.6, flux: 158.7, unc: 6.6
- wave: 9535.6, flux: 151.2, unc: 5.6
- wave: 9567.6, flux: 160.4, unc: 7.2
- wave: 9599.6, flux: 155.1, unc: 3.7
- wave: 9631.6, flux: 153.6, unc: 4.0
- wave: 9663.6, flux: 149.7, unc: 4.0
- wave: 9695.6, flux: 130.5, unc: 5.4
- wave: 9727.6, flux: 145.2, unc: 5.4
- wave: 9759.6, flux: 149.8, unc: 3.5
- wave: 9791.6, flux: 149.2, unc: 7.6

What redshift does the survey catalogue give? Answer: 0.65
